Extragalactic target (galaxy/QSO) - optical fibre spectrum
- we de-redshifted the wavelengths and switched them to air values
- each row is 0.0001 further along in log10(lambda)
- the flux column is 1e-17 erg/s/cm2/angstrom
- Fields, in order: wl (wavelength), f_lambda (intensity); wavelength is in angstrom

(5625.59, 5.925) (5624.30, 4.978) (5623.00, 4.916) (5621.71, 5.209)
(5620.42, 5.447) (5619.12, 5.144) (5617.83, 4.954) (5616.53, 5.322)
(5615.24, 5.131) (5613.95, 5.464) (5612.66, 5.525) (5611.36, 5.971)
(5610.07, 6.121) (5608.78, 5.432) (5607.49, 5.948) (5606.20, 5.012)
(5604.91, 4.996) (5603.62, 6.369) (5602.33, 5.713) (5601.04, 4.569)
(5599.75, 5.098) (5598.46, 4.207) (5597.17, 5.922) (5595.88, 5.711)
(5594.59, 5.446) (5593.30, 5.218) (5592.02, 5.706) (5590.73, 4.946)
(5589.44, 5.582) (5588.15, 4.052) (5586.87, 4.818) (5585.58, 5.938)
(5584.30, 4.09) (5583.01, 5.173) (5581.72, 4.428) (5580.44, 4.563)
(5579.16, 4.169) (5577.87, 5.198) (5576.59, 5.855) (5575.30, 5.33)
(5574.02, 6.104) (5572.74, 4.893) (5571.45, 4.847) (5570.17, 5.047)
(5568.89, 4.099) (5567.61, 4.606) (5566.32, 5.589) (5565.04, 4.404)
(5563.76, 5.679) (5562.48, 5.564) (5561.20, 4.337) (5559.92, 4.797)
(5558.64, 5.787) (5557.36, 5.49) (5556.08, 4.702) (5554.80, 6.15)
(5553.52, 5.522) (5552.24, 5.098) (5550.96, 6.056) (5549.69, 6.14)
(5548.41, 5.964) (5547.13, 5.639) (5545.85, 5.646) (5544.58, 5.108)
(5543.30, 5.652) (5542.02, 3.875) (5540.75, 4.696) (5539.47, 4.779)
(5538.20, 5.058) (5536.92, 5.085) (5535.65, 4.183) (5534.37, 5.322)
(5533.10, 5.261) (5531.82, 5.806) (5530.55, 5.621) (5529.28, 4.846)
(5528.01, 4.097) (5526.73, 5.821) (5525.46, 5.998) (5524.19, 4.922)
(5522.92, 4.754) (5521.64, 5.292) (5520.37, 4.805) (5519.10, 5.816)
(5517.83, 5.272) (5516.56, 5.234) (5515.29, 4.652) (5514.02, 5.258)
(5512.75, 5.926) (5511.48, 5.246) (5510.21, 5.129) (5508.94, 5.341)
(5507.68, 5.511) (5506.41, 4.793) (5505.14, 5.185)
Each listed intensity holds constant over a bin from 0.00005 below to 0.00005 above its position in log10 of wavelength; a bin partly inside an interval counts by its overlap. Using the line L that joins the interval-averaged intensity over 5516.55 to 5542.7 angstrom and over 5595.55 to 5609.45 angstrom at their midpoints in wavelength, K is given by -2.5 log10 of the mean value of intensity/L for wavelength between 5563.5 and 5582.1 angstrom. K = 0.05 mag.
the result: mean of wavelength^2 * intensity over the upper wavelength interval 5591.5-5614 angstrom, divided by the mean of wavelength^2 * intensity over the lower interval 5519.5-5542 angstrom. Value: 1.11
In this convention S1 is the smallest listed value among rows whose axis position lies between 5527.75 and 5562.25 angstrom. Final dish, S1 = 3.875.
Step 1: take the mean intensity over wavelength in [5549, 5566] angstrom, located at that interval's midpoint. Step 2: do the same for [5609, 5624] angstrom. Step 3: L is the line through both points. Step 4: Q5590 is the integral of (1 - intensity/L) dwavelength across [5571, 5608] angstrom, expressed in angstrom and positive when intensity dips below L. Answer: 1.4 angstrom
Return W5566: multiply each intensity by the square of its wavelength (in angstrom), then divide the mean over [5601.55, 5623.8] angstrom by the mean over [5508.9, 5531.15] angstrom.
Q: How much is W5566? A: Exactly 1.1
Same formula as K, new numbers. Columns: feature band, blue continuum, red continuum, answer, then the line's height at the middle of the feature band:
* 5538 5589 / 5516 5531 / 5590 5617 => 0.04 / 5.31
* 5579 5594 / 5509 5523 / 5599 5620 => 0.10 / 5.37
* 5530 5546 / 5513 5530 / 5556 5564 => 0.02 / 5.18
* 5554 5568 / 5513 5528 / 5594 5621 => 0.02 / 5.31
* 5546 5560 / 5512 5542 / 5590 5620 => -0.08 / 5.21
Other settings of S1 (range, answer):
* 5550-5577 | 4.099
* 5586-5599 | 4.052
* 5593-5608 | 4.207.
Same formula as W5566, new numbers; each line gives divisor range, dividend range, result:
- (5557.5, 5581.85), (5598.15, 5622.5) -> 1.08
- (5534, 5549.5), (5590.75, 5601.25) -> 1.05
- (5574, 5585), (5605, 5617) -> 1.13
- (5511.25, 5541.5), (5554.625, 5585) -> 0.99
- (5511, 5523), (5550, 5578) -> 1.02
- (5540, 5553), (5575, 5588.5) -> 0.92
